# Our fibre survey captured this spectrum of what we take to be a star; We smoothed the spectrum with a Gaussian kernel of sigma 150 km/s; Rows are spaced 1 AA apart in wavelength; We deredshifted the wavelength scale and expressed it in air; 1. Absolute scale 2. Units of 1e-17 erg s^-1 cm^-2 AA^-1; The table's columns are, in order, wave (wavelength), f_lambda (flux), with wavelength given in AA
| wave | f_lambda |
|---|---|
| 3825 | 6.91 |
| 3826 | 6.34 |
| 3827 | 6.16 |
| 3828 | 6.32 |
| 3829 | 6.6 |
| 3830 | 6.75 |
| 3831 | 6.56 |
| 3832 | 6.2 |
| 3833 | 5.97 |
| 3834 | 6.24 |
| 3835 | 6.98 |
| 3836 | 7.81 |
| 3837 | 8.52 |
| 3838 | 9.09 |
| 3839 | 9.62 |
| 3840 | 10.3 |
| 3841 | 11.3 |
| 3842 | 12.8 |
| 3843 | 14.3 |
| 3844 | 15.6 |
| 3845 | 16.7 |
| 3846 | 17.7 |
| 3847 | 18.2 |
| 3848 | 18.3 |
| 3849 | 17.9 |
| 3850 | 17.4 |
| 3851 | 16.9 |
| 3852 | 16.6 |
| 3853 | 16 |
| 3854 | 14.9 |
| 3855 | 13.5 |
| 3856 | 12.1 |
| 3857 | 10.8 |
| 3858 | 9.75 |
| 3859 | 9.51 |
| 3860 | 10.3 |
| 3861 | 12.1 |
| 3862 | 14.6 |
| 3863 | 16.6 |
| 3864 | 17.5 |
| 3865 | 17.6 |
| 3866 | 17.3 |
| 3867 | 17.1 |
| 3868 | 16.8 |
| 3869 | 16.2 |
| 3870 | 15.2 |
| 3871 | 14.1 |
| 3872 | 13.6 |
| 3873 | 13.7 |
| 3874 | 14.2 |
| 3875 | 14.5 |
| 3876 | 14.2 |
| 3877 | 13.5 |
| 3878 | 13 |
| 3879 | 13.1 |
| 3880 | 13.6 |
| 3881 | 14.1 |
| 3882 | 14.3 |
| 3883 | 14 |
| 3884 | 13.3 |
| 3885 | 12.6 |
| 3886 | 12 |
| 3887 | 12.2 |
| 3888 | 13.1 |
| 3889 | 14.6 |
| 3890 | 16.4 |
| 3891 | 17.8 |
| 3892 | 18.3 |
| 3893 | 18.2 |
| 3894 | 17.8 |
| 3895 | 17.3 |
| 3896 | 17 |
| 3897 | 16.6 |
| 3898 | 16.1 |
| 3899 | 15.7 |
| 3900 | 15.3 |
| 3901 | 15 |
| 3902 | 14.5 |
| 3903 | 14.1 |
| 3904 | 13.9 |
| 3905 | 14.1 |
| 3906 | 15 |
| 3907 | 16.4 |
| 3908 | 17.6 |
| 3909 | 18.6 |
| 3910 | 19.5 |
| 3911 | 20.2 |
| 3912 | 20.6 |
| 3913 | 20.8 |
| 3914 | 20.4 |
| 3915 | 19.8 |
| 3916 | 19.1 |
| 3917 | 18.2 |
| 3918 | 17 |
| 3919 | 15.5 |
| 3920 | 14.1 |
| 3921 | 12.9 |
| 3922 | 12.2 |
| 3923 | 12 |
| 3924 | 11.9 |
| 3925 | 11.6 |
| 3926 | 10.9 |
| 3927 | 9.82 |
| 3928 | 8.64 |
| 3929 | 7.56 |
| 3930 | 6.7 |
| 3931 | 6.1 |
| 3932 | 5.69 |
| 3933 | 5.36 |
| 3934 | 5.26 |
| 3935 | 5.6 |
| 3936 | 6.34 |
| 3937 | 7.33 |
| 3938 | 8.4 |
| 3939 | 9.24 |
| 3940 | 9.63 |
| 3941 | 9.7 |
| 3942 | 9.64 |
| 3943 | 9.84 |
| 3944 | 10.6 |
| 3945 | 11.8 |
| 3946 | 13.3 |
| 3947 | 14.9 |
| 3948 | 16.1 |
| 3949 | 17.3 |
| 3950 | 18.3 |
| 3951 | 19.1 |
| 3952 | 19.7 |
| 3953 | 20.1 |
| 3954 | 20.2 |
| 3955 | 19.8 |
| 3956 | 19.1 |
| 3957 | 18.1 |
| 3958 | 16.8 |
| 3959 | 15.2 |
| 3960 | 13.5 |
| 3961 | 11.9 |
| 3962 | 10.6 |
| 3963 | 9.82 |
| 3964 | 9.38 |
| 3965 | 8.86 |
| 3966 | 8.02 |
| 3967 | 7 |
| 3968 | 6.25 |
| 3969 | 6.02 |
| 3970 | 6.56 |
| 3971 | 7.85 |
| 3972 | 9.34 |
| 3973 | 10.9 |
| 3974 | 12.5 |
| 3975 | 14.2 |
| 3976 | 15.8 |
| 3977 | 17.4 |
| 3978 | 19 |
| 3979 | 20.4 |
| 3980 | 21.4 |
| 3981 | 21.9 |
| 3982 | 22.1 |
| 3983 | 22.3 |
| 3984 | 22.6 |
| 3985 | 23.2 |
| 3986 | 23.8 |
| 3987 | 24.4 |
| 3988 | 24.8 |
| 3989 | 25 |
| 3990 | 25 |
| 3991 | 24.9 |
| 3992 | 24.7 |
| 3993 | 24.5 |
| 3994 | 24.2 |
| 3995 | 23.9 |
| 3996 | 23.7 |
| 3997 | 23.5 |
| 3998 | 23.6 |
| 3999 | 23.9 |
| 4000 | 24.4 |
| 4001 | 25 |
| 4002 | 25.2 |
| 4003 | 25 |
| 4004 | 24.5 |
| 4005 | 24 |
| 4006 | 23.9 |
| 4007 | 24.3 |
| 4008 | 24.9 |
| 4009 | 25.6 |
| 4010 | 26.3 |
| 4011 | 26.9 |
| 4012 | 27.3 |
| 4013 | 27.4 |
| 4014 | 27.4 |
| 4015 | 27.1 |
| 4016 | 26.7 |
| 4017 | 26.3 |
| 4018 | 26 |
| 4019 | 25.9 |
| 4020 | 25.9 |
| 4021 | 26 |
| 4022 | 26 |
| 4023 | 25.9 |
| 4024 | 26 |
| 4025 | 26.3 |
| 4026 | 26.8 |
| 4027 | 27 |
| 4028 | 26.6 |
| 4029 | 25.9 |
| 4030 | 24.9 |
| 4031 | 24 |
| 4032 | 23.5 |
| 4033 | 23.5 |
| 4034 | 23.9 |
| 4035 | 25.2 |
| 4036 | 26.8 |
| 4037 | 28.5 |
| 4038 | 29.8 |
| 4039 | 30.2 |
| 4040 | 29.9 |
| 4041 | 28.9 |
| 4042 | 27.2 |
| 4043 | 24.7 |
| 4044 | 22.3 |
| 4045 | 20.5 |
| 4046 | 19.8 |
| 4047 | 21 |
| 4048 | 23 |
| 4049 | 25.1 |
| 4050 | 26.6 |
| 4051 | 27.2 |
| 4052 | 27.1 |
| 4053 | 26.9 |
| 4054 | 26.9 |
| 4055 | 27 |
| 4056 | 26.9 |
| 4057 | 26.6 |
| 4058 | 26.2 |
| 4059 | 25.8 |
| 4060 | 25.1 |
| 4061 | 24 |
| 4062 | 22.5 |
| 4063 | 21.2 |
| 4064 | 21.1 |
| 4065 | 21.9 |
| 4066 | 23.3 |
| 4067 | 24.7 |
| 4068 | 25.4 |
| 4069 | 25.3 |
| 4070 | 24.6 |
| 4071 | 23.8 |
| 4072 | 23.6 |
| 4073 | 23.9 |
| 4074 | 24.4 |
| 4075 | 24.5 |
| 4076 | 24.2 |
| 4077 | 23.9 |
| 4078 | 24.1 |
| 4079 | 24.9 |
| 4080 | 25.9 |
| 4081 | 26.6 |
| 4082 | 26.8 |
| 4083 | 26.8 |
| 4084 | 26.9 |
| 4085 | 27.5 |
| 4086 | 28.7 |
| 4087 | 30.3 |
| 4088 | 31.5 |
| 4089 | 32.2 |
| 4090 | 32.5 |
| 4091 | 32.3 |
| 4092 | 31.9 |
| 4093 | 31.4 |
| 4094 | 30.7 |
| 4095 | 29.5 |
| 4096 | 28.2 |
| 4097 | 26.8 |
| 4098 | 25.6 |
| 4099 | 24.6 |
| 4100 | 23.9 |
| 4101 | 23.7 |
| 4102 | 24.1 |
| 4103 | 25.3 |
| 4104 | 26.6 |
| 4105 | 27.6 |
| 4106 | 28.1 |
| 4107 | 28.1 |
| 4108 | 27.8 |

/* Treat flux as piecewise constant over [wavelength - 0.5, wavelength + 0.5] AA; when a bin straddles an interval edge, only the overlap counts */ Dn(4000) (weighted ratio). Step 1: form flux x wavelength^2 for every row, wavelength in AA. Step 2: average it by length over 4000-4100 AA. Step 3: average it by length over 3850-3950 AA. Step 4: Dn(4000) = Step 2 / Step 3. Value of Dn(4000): 2.03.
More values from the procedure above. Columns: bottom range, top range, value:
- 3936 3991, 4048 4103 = 1.83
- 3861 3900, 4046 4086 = 1.81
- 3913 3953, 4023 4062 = 2.22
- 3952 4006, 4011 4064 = 1.43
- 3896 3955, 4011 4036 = 1.99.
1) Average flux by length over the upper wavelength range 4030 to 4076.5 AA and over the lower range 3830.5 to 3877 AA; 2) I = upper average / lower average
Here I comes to 1.87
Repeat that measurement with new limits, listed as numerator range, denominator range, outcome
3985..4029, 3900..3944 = 1.99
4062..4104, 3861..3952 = 1.87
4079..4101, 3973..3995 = 1.33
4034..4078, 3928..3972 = 2.21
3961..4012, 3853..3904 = 1.33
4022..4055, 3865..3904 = 1.71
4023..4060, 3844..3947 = 1.84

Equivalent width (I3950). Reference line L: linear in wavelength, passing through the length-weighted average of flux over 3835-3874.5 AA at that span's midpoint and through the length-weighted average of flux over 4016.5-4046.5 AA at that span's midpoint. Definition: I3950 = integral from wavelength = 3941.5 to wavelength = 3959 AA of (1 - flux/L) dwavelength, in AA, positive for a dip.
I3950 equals 3.71 AA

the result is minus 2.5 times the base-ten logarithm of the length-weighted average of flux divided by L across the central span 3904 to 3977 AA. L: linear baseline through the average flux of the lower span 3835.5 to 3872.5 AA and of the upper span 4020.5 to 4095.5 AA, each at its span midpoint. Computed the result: 0.42 mag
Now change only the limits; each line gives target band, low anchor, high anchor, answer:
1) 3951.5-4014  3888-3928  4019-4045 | 0.15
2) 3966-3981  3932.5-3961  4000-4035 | 0.40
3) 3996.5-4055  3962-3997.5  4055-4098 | -0.18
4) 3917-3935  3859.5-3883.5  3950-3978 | 0.33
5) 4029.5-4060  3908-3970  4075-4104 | -0.11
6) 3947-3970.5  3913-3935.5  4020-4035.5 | 0.16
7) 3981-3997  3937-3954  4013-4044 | -0.18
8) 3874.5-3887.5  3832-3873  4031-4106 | 0.13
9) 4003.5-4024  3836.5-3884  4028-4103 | -0.13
